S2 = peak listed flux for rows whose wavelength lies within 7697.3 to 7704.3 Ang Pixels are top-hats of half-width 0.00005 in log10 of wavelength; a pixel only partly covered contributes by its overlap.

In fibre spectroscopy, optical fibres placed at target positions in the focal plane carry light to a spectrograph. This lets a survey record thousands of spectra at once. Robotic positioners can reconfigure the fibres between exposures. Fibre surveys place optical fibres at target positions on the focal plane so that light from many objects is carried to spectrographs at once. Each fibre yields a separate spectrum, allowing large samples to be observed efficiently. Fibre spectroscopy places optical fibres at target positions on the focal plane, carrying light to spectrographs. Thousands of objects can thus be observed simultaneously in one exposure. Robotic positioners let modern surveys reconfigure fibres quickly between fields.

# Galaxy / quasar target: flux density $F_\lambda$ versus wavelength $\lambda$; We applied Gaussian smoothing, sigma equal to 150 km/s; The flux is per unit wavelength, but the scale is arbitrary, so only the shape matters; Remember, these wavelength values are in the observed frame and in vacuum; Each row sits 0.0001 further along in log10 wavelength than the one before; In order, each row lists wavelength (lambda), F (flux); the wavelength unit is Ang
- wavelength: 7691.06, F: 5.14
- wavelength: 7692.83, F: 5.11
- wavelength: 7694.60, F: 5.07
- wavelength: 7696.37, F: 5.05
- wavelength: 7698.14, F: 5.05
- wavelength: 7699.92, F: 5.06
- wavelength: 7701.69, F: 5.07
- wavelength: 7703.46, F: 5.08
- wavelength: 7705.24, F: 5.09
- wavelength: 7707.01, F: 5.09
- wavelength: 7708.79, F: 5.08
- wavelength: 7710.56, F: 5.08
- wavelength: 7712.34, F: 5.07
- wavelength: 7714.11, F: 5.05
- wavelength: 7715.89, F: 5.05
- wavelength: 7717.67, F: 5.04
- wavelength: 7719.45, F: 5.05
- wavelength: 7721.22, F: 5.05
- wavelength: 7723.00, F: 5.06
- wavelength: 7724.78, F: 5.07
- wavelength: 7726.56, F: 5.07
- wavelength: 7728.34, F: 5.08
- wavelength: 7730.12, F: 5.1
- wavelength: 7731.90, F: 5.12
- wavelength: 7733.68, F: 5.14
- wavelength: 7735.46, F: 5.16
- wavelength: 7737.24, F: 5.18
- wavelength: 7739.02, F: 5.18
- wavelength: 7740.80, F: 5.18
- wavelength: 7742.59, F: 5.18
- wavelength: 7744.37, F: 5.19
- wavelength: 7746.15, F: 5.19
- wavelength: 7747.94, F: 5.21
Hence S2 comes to 5.08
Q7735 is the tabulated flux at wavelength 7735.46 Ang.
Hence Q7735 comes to 5.16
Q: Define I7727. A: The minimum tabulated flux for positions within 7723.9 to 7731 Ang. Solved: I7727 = 5.07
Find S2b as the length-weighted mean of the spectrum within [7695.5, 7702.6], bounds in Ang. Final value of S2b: 5.06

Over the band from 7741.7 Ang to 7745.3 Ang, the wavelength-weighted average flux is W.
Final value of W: 5.19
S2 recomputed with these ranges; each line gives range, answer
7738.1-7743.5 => 5.18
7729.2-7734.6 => 5.14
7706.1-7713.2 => 5.09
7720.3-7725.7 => 5.07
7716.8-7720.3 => 5.05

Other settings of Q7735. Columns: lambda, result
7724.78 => 5.07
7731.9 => 5.12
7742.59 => 5.18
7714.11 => 5.05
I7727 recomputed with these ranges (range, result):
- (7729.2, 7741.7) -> 5.1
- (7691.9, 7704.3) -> 5.05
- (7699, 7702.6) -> 5.06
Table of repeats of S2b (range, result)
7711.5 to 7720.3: 5.05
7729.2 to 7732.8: 5.11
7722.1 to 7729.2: 5.07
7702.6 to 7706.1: 5.08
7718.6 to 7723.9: 5.06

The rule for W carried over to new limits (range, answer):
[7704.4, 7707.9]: 5.09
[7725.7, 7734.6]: 5.1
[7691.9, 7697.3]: 5.08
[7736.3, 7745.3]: 5.18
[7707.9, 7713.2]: 5.08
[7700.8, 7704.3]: 5.08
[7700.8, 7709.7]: 5.08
